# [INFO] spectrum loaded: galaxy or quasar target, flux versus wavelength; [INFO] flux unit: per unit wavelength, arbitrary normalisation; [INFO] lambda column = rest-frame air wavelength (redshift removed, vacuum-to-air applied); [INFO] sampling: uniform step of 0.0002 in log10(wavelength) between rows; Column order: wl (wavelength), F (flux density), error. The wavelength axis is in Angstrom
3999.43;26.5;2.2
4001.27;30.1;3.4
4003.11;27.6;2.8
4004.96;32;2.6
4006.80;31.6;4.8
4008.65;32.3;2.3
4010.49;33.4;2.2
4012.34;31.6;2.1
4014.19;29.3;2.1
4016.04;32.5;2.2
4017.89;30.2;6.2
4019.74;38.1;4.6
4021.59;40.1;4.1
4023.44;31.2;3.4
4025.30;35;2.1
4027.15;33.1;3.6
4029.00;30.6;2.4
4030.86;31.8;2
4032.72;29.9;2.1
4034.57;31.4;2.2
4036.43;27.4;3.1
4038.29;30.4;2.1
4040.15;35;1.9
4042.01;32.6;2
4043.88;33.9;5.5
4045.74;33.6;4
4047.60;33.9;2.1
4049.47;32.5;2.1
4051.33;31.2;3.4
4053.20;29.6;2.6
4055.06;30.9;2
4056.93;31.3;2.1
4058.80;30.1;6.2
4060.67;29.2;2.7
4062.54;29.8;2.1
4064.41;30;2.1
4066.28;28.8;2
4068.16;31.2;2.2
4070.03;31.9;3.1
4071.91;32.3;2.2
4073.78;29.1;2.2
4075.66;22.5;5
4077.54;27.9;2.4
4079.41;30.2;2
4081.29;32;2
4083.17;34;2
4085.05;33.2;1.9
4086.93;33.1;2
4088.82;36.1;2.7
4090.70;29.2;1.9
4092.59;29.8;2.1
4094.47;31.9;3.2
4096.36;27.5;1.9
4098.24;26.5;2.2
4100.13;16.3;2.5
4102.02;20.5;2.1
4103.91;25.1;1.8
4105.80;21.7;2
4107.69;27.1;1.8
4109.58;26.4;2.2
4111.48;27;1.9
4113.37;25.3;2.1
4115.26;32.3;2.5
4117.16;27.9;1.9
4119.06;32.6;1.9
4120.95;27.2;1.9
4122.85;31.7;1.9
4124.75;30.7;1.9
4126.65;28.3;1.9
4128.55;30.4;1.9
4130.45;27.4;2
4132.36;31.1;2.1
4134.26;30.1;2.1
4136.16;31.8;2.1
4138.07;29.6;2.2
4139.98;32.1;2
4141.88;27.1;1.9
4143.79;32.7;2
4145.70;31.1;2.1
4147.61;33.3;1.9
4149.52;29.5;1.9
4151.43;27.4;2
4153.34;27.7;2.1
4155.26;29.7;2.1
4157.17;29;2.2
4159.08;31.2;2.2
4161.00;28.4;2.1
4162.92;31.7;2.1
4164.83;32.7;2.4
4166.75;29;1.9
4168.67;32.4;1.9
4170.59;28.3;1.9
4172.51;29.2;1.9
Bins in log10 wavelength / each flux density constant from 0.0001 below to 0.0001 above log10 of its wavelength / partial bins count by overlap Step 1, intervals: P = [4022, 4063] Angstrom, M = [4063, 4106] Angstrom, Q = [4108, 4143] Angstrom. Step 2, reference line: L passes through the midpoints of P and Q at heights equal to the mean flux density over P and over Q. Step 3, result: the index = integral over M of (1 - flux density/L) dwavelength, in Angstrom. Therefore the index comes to 2.36 Angstrom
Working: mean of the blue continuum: 31.7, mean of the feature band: 28.9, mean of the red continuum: 29.4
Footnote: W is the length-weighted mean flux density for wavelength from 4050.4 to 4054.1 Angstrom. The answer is 30.4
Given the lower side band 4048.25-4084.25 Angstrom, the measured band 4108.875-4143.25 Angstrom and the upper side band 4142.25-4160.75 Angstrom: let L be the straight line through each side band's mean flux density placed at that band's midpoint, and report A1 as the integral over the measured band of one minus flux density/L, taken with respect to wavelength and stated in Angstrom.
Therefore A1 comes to 0.7 Angstrom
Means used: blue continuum 30.3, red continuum 30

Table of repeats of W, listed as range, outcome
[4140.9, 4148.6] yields 31.1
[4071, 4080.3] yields 28.4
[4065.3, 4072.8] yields 31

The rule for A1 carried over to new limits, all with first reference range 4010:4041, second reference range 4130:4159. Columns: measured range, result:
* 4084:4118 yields 3.6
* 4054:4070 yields 0.7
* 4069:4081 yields 0.9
